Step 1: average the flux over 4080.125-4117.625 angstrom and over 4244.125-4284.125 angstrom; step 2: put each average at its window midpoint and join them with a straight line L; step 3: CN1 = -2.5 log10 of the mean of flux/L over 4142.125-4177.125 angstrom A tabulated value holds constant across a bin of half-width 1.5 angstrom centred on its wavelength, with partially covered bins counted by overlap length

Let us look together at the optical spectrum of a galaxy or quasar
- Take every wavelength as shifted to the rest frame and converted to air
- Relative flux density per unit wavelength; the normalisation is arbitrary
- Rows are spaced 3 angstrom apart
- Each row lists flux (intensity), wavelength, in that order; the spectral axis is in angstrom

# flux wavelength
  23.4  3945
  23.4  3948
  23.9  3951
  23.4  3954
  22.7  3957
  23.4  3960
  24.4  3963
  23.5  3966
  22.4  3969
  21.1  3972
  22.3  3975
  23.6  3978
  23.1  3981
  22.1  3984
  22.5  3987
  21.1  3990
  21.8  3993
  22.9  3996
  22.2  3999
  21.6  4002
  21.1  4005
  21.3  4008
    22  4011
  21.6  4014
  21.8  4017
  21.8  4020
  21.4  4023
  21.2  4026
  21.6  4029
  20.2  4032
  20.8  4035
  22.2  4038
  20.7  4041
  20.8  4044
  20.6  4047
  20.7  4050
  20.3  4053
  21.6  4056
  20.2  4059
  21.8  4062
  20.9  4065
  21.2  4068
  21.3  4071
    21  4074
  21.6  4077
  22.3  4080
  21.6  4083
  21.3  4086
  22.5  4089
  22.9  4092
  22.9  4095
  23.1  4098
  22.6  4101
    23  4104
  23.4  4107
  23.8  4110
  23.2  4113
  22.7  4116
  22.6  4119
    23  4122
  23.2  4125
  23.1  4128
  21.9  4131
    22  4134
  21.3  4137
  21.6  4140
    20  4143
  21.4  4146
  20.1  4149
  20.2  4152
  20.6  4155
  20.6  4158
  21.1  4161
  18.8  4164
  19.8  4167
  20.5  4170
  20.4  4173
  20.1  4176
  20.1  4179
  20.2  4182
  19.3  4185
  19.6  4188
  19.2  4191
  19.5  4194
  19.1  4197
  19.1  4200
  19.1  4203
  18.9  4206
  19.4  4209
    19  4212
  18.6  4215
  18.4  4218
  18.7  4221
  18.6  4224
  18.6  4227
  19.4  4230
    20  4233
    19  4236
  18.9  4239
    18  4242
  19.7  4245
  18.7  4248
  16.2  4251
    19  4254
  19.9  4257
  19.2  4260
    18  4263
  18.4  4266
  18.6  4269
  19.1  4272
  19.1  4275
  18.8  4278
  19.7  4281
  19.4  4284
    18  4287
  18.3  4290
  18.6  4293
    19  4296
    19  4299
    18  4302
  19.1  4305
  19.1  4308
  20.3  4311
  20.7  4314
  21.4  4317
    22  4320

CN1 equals 0.051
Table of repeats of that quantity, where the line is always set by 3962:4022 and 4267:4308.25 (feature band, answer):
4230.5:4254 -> 0.04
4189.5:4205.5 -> 0.04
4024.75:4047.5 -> 0.03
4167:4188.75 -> 0.00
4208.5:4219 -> 0.05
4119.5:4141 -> -0.09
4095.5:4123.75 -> -0.11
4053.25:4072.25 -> 0.01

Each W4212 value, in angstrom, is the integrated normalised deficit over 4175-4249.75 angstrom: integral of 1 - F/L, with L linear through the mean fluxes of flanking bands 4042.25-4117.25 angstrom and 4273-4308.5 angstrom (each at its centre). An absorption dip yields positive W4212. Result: 3.1 angstrom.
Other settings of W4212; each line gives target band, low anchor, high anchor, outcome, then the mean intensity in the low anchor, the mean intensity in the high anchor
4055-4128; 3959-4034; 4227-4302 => -4.8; 22.1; 18.8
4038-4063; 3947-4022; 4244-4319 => 0.9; 22.4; 19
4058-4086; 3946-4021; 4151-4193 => 0.0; 22.5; 20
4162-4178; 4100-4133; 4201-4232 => 0.6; 22.9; 18.9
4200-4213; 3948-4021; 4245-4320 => 0.5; 22.4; 19.1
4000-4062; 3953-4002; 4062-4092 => 2.5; 22.6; 21.6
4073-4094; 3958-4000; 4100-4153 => 0.4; 22.6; 22.2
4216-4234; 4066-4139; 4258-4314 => 1.0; 22.4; 18.9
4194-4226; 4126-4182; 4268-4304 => 1.6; 20.8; 18.8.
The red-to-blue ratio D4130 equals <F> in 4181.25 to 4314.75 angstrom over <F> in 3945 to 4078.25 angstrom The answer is 0.87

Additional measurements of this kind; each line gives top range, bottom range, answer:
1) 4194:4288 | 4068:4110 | 0.85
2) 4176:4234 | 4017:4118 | 0.88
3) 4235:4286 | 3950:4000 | 0.83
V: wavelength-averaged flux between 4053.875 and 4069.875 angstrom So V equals 21.1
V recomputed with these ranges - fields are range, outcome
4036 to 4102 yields 21.5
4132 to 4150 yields 21.1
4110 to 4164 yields 21.7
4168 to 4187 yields 20.1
